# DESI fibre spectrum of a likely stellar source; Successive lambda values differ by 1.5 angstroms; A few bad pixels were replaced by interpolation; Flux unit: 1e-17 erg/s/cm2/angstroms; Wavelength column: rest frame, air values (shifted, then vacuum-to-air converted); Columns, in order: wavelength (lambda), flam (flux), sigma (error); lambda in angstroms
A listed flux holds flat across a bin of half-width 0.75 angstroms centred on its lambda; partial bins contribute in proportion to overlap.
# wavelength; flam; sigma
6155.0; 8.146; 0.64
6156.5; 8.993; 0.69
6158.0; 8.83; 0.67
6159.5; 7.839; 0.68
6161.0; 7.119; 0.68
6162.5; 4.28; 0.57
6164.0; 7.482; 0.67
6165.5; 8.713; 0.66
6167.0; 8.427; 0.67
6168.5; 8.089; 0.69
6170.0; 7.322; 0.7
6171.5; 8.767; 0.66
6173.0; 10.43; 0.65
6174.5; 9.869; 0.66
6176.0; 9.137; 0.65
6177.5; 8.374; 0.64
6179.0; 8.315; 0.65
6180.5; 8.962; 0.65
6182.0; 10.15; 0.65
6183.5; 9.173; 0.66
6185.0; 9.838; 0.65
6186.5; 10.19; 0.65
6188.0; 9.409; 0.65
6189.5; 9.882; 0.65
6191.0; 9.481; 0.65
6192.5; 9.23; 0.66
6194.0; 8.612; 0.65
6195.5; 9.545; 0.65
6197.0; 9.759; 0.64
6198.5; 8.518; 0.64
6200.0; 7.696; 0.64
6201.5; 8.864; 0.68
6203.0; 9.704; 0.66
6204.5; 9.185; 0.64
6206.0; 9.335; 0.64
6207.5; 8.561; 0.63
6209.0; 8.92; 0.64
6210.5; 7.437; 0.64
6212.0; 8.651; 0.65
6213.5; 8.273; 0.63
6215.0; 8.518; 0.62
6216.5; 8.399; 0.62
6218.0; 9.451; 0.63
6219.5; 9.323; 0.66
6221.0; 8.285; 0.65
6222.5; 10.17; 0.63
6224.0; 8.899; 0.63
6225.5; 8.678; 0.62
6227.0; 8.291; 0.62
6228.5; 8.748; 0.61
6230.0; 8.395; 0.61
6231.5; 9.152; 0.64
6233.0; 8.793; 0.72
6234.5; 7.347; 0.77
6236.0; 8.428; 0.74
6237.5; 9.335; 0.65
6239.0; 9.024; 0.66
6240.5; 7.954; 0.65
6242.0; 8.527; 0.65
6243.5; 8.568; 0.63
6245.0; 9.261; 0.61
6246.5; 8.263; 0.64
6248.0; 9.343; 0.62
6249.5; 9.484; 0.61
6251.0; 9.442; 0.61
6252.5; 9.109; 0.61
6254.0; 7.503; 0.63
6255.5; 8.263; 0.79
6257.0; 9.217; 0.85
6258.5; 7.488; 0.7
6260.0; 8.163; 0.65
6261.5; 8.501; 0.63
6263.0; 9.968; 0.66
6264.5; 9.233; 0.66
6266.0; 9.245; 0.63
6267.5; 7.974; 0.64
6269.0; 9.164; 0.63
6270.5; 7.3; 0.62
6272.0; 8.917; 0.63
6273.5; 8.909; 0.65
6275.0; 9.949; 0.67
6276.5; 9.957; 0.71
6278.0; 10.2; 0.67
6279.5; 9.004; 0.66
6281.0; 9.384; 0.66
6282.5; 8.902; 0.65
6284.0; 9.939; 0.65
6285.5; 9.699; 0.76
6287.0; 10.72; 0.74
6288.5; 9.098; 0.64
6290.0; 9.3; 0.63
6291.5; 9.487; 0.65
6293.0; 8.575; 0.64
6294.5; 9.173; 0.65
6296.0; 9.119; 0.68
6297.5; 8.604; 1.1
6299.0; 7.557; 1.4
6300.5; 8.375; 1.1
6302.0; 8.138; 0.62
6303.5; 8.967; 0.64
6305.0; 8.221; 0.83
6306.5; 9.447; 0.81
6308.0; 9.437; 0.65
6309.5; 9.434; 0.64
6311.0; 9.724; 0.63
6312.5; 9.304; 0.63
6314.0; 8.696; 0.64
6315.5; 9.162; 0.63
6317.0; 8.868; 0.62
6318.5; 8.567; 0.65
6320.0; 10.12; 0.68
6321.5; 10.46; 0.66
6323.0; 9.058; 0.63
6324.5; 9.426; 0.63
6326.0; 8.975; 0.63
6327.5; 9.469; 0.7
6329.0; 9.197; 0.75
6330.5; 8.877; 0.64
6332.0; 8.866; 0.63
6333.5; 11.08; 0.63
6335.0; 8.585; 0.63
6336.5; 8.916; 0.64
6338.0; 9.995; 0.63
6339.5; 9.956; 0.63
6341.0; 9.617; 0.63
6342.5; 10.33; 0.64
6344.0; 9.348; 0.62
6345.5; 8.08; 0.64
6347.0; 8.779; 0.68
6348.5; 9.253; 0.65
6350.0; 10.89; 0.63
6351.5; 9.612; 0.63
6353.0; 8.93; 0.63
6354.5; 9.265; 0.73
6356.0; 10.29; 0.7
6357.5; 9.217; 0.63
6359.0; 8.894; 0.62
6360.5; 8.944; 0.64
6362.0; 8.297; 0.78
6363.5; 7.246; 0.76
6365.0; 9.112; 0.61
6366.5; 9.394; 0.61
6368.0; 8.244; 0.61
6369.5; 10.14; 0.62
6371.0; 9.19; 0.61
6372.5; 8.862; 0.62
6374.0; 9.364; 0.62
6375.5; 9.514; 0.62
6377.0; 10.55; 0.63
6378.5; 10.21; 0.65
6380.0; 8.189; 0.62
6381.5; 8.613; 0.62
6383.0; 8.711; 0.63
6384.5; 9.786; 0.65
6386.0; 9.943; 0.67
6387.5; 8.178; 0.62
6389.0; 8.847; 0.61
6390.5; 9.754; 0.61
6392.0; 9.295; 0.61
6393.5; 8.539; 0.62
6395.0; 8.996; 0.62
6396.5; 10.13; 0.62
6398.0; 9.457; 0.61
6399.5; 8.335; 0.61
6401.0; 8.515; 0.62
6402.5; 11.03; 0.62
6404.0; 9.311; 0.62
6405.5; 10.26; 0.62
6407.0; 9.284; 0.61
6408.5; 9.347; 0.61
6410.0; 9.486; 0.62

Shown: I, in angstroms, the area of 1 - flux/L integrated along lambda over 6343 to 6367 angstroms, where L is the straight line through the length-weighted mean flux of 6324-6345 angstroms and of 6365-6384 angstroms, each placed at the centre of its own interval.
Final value 0.6 angstroms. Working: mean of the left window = 9.46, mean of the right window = 9.25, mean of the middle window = 9.11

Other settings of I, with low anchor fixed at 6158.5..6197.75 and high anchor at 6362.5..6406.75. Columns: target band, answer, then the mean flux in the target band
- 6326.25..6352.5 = -0.91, 9.45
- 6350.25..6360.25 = -0.28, 9.42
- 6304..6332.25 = -0.46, 9.23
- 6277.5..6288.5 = -0.77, 9.64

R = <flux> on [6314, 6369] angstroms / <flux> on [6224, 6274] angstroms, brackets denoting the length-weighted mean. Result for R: 1.07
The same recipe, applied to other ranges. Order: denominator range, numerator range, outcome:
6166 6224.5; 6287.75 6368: 1.02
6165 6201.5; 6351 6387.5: 1.01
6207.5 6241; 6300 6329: 1.06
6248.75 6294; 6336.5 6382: 1.02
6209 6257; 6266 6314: 1.05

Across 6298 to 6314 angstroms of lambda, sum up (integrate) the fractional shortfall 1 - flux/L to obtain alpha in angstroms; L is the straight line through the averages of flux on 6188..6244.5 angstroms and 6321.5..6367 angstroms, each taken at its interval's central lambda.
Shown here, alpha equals 0.5 angstroms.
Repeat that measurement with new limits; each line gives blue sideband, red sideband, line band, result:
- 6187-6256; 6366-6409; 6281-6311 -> -0.1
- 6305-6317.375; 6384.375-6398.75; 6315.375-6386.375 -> -0.5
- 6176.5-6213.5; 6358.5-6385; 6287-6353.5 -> -1.2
